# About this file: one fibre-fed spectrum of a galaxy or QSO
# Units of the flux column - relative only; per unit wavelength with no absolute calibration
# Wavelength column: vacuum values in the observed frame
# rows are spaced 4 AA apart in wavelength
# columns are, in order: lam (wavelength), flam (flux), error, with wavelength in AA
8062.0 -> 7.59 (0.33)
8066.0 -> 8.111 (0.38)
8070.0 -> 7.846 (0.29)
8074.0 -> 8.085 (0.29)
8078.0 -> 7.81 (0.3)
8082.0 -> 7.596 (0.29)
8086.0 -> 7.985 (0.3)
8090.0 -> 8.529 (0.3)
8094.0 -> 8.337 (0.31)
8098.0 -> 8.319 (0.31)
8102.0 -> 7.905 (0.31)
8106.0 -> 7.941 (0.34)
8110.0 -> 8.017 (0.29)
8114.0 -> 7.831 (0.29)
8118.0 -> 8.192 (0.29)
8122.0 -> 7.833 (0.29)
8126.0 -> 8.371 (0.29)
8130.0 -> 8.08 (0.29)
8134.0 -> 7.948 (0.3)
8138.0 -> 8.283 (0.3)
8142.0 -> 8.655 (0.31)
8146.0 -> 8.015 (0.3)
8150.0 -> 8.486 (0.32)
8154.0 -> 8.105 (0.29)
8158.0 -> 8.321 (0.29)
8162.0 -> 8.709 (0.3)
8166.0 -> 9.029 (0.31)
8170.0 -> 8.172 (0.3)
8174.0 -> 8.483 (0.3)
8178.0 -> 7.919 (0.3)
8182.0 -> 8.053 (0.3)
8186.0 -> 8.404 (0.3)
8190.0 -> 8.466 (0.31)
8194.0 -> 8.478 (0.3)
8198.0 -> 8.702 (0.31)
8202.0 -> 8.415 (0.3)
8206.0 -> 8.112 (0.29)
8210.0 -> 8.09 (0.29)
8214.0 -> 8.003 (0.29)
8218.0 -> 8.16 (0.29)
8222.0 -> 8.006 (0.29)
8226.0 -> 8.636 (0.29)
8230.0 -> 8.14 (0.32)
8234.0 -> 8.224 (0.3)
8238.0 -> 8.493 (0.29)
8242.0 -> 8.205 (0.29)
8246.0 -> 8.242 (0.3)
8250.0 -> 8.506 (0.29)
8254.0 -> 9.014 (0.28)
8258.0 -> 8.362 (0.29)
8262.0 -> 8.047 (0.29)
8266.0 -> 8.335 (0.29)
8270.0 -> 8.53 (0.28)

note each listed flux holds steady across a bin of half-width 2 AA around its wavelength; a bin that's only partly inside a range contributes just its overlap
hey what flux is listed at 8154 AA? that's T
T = 8.105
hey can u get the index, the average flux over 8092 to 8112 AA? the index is 8.1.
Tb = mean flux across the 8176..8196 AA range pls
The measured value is 8.26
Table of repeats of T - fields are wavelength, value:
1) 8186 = 8.404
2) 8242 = 8.205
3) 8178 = 7.919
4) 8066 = 8.111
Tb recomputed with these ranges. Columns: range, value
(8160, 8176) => 8.6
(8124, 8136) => 8.13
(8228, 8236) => 8.18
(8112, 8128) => 8.06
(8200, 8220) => 8.16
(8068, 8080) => 7.91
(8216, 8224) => 8.08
